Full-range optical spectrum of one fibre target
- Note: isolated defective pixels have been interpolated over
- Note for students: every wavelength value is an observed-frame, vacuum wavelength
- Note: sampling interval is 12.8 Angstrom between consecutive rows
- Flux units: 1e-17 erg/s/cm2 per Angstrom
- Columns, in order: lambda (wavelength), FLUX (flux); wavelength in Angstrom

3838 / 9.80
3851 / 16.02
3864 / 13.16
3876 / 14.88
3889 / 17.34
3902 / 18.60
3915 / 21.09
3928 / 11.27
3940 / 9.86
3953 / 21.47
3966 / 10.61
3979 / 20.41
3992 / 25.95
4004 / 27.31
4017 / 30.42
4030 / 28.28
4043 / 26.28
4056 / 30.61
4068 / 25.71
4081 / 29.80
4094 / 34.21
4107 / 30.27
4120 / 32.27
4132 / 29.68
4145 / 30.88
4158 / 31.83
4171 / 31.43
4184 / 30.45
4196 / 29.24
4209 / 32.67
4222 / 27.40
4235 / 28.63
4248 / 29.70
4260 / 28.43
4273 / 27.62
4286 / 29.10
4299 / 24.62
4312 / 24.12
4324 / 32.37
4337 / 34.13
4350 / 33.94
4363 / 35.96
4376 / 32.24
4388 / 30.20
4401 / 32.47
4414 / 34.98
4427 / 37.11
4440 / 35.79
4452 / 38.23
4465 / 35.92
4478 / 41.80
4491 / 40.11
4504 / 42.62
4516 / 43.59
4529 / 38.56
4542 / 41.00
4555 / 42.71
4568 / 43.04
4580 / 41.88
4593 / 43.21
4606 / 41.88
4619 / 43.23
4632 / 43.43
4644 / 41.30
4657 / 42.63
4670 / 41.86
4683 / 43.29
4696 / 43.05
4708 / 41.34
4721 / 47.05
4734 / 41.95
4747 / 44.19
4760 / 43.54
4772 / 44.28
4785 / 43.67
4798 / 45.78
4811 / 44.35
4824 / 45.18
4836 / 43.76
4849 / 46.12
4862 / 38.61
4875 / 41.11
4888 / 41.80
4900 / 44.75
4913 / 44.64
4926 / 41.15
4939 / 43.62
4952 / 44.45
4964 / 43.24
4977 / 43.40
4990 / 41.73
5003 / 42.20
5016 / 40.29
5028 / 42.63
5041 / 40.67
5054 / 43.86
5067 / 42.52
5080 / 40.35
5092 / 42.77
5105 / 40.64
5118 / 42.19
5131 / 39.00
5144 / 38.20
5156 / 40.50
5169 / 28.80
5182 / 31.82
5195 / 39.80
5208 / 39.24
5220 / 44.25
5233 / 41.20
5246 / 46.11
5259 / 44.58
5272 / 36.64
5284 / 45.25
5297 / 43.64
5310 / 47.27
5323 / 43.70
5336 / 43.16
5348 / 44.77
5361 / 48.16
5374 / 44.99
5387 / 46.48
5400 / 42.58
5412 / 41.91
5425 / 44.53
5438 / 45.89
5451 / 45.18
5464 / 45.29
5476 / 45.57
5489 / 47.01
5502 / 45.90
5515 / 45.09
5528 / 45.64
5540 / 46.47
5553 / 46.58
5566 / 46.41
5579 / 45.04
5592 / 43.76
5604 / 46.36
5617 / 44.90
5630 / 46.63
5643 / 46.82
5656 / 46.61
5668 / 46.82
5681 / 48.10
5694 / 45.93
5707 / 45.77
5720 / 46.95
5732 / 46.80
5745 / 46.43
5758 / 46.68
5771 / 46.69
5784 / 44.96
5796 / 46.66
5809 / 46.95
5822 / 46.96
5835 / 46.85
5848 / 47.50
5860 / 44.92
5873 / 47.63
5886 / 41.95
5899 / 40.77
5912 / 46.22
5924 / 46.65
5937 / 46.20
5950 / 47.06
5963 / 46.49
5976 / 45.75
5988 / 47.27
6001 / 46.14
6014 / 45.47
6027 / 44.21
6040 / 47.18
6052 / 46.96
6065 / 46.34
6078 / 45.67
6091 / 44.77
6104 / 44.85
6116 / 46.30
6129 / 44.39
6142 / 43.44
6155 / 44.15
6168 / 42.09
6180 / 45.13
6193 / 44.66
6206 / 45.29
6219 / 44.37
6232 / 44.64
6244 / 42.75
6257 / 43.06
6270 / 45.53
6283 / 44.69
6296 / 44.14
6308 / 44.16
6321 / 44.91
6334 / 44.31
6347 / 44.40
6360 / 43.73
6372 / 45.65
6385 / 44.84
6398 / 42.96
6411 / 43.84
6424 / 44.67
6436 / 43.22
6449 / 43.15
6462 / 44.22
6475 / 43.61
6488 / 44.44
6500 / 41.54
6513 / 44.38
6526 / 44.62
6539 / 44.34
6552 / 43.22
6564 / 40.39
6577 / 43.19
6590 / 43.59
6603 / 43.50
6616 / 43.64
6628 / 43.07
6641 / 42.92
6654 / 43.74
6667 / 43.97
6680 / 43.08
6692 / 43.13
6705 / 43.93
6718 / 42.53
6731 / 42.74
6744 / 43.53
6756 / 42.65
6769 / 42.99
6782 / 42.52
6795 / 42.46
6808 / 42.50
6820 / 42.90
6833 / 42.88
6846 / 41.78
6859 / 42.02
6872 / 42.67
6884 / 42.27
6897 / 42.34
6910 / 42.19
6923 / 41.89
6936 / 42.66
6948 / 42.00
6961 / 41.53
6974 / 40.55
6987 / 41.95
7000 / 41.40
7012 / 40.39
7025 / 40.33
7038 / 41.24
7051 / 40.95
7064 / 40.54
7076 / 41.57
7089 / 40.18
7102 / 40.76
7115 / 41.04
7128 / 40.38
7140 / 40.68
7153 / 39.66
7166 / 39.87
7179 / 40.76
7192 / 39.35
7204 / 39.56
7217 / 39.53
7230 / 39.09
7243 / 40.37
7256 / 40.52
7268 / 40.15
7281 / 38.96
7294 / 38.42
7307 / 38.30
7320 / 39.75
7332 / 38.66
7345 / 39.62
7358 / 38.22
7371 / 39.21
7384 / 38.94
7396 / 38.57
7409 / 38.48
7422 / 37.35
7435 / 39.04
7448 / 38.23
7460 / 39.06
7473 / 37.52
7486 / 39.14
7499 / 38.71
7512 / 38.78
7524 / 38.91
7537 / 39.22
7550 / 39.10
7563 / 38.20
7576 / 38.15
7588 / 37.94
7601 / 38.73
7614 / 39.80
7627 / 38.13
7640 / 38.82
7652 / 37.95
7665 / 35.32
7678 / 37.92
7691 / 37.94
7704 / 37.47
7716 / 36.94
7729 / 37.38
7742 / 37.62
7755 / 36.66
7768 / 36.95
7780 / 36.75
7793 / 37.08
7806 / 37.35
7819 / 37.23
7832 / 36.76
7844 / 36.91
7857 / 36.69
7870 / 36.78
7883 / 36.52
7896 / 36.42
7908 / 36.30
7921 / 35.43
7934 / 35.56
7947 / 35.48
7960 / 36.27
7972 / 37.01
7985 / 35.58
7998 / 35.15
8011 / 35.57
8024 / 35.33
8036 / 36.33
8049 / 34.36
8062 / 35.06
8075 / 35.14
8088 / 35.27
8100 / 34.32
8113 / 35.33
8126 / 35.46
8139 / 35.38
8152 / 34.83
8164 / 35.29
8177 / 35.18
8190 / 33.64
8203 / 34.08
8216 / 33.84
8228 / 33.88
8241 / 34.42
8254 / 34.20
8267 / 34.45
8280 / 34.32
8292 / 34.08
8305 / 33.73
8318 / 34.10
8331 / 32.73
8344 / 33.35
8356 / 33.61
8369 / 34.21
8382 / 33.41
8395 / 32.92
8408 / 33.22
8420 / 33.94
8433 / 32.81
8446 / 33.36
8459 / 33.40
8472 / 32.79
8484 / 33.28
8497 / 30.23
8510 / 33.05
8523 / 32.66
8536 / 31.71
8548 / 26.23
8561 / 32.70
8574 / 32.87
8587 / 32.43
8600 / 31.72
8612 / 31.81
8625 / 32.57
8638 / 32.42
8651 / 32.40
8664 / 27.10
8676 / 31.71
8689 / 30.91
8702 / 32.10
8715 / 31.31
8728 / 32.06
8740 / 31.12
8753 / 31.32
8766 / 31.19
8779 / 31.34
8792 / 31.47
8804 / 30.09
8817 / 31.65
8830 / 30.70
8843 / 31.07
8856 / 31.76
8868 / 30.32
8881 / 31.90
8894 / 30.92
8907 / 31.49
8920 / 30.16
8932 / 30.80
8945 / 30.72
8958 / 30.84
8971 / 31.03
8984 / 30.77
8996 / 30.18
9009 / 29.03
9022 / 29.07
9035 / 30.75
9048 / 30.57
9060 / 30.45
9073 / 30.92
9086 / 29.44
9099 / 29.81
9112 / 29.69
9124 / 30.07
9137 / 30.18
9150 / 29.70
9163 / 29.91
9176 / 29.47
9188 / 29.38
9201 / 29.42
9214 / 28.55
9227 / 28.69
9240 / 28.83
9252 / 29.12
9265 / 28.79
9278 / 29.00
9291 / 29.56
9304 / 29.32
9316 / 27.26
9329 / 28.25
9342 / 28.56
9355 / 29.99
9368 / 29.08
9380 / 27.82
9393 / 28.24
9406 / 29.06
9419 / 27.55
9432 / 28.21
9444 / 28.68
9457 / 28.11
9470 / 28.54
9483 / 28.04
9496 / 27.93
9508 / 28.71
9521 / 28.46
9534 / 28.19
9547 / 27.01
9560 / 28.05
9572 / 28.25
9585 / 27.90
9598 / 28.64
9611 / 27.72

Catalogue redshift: 0.000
